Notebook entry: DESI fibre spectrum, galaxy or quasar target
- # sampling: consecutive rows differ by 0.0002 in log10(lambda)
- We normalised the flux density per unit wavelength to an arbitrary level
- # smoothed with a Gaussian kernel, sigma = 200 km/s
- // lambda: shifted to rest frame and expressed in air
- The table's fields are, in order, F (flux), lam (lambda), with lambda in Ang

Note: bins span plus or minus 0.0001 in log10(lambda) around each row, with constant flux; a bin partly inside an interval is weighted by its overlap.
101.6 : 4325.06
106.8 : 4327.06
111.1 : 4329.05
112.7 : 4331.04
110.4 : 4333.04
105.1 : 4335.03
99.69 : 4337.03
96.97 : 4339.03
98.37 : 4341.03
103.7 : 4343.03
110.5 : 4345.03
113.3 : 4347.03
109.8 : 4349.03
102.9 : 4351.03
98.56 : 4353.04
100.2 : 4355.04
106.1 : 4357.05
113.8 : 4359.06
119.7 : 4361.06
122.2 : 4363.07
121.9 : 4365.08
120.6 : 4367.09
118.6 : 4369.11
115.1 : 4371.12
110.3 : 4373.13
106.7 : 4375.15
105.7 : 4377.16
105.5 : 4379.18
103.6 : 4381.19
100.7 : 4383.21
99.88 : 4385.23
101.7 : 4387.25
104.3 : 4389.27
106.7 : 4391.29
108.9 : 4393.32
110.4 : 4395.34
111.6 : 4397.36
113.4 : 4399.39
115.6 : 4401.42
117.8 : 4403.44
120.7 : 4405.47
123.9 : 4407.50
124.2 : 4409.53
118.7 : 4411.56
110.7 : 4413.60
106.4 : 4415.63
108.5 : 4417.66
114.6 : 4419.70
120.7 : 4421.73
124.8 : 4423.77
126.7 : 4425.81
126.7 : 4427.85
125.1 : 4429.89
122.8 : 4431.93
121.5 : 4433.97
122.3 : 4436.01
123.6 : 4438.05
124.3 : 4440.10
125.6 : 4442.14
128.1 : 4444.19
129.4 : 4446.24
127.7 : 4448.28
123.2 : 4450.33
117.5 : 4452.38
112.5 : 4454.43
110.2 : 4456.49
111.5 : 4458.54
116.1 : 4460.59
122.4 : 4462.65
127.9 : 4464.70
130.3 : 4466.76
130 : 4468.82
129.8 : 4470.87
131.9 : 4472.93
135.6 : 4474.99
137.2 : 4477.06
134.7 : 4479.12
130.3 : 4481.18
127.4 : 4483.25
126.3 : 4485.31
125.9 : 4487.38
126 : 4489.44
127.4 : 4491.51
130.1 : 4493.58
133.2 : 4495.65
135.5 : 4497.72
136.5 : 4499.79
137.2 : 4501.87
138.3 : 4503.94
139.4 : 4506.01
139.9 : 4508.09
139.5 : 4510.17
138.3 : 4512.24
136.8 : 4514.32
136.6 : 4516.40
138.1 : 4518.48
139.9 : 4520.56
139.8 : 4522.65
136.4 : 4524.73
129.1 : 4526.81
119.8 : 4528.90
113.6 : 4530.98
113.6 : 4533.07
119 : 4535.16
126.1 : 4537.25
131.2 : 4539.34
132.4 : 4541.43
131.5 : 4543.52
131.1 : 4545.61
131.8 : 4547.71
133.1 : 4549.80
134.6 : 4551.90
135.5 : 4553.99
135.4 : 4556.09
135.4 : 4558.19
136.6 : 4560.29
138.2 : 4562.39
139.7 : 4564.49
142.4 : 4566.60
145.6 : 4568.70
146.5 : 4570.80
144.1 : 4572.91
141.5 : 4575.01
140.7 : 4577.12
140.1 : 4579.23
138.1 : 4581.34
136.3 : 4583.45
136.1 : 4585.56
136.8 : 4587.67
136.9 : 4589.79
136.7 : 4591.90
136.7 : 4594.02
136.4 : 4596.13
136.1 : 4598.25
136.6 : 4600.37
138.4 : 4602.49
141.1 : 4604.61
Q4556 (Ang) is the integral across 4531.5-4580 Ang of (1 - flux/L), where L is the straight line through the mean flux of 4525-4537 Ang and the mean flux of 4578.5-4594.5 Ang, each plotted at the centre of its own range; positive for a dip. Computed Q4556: -2.6 Ang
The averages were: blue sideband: 121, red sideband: 137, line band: 135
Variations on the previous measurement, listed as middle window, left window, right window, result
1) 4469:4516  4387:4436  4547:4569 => -2.10 Ang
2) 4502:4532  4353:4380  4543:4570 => -0.78 Ang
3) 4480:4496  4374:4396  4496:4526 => 0.44 Ang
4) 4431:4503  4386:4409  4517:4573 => -2.61 Ang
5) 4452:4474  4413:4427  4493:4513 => 0.88 Ang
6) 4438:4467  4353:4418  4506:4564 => -0.20 Ang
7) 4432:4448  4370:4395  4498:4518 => -0.58 Ang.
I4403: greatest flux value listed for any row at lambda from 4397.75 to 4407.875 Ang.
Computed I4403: 123.9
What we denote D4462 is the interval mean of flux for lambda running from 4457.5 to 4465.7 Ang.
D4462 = 120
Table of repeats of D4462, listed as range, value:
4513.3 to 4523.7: 138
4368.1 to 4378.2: 111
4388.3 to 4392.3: 106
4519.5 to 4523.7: 140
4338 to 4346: 102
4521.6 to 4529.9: 131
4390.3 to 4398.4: 109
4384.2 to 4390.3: 102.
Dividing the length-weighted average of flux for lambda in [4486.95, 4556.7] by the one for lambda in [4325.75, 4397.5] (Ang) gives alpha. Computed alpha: 1.22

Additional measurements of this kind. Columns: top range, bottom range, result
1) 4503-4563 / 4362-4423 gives 1.18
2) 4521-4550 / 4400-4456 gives 1.06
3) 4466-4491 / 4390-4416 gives 1.14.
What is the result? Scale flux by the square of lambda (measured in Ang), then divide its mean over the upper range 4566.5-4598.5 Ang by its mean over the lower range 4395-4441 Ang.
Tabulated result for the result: 1.26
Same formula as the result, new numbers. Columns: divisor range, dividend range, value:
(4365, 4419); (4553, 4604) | 1.35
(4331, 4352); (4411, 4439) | 1.18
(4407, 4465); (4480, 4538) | 1.13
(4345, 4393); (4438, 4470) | 1.17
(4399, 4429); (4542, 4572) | 1.23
